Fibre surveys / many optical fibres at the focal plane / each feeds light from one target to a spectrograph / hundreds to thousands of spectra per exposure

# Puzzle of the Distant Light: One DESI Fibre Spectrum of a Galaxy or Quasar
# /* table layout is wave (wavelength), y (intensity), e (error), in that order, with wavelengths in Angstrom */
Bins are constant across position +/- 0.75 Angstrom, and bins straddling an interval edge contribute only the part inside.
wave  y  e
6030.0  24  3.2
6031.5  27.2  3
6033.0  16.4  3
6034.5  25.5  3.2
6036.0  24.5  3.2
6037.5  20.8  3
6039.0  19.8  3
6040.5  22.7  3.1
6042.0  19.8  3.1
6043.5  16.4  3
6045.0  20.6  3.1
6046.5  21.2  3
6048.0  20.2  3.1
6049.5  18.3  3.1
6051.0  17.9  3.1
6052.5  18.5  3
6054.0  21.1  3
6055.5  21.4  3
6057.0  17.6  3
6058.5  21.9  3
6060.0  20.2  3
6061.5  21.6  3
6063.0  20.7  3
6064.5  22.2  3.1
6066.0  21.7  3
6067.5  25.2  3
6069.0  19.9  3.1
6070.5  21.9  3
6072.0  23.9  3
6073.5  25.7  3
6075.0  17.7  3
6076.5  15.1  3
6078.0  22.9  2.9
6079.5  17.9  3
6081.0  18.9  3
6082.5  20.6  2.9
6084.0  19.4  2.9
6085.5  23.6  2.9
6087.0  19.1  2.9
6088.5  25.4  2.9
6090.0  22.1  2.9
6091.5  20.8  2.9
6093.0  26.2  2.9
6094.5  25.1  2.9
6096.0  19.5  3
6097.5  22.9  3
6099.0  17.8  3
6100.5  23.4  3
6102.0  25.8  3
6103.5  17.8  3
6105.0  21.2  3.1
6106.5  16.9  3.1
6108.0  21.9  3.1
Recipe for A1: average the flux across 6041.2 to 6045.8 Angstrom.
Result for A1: 19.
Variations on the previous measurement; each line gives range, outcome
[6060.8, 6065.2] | 21.5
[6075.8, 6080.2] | 18.7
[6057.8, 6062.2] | 21.2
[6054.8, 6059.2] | 20.3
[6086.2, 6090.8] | 22.2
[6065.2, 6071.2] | 22.2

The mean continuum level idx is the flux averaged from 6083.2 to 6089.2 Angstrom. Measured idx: 21.8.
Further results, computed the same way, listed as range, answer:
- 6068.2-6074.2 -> 22.8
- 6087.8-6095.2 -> 23.9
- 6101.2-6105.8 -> 21.6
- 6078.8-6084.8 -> 19.2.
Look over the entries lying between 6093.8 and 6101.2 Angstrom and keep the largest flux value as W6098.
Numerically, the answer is 25.1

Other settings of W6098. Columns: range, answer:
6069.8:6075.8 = 25.7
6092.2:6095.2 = 26.2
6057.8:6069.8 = 25.2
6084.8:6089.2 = 25.4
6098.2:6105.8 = 25.8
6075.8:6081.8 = 22.9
